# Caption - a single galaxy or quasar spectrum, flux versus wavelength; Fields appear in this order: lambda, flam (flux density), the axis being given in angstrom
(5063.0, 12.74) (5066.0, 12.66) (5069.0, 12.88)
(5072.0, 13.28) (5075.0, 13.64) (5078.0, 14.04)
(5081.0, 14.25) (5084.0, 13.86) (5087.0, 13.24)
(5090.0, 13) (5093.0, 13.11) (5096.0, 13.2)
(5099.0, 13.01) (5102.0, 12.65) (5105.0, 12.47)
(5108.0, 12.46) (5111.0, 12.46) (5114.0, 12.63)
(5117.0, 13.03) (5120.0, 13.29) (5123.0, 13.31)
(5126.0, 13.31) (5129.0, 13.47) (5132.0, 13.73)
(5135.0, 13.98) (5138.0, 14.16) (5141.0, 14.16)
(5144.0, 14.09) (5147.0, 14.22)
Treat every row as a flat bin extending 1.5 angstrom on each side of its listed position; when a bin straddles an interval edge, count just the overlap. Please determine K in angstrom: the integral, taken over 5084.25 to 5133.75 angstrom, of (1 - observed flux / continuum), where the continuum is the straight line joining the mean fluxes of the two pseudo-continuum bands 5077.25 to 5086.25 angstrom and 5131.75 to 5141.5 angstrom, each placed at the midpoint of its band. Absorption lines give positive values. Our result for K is 3.4 angstrom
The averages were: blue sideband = 14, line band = 13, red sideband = 14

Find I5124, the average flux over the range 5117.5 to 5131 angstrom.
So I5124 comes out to 13.3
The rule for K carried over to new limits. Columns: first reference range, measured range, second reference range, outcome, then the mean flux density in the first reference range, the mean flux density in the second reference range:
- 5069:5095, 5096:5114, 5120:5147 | 1.27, 13.5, 13.8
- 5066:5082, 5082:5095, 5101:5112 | -0.27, 13.5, 12.5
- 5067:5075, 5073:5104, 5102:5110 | -1.33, 13.2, 12.5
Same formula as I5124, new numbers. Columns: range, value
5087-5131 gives 13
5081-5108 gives 13.1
